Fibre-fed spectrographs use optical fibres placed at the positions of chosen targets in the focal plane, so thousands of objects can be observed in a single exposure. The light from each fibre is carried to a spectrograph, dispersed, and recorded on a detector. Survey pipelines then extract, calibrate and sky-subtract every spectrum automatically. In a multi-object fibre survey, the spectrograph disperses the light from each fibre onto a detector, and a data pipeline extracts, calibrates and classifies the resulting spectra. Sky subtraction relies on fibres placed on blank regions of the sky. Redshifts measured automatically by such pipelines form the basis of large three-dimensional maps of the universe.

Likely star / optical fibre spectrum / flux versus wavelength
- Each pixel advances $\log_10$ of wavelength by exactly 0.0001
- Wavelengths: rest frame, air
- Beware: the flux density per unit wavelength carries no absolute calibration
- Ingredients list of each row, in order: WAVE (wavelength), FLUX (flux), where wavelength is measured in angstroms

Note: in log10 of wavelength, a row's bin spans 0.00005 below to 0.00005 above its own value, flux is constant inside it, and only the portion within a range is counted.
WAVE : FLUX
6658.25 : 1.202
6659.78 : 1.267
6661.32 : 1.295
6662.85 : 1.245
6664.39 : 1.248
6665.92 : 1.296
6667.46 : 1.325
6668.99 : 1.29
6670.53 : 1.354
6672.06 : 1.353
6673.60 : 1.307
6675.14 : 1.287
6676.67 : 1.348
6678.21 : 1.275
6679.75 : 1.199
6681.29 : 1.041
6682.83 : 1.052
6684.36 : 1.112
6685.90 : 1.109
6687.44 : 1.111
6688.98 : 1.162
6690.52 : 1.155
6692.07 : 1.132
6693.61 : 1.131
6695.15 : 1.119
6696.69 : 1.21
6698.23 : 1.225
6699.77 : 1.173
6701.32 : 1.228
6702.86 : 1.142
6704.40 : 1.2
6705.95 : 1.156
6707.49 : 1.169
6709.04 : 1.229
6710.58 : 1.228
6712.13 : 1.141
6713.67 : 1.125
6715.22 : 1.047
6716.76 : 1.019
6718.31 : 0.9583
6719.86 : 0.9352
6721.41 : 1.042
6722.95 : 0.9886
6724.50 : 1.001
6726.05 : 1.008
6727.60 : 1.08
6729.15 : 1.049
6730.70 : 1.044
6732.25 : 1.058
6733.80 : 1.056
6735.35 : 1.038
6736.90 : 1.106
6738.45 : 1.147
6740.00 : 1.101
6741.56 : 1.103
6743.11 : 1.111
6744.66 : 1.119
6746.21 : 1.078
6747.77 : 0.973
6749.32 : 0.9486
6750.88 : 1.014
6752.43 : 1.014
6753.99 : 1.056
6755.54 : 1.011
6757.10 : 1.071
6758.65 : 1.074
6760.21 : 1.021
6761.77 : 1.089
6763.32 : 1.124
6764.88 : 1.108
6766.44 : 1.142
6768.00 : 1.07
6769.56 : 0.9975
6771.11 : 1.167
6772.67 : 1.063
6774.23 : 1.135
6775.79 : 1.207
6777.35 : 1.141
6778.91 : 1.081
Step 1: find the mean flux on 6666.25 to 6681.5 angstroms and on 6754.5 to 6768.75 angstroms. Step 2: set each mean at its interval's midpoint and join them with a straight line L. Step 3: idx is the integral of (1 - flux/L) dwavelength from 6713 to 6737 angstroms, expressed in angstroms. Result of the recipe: 2.7 angstroms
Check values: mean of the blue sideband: 1.29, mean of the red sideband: 1.08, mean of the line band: 1.03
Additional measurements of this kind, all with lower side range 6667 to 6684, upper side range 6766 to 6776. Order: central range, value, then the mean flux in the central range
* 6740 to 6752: 0.97 angstroms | 1.05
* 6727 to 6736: 0.87 angstroms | 1.05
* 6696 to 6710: 0.21 angstroms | 1.19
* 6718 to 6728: 1.51 angstroms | 1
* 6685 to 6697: 0.89 angstroms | 1.14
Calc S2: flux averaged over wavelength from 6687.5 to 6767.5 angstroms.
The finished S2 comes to 1.09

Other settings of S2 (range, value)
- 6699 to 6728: 1.1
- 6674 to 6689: 1.17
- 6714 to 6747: 1.05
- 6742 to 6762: 1.04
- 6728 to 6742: 1.08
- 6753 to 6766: 1.07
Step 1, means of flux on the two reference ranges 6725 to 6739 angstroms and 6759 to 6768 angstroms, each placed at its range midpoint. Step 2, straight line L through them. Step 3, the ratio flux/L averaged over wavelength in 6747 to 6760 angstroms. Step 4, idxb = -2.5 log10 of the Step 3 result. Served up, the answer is 0.065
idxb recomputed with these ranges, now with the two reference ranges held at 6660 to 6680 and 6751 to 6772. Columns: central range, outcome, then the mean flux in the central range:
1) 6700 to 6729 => 0.09 mag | 1.09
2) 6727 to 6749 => 0.05 mag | 1.07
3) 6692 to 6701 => 0.05 mag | 1.17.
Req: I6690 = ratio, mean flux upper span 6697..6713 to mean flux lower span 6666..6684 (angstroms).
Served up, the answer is 0.95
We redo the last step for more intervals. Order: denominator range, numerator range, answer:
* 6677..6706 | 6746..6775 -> 0.92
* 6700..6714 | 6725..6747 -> 0.91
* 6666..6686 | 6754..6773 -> 0.87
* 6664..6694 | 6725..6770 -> 0.87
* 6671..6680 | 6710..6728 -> 0.80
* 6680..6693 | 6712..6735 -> 0.93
